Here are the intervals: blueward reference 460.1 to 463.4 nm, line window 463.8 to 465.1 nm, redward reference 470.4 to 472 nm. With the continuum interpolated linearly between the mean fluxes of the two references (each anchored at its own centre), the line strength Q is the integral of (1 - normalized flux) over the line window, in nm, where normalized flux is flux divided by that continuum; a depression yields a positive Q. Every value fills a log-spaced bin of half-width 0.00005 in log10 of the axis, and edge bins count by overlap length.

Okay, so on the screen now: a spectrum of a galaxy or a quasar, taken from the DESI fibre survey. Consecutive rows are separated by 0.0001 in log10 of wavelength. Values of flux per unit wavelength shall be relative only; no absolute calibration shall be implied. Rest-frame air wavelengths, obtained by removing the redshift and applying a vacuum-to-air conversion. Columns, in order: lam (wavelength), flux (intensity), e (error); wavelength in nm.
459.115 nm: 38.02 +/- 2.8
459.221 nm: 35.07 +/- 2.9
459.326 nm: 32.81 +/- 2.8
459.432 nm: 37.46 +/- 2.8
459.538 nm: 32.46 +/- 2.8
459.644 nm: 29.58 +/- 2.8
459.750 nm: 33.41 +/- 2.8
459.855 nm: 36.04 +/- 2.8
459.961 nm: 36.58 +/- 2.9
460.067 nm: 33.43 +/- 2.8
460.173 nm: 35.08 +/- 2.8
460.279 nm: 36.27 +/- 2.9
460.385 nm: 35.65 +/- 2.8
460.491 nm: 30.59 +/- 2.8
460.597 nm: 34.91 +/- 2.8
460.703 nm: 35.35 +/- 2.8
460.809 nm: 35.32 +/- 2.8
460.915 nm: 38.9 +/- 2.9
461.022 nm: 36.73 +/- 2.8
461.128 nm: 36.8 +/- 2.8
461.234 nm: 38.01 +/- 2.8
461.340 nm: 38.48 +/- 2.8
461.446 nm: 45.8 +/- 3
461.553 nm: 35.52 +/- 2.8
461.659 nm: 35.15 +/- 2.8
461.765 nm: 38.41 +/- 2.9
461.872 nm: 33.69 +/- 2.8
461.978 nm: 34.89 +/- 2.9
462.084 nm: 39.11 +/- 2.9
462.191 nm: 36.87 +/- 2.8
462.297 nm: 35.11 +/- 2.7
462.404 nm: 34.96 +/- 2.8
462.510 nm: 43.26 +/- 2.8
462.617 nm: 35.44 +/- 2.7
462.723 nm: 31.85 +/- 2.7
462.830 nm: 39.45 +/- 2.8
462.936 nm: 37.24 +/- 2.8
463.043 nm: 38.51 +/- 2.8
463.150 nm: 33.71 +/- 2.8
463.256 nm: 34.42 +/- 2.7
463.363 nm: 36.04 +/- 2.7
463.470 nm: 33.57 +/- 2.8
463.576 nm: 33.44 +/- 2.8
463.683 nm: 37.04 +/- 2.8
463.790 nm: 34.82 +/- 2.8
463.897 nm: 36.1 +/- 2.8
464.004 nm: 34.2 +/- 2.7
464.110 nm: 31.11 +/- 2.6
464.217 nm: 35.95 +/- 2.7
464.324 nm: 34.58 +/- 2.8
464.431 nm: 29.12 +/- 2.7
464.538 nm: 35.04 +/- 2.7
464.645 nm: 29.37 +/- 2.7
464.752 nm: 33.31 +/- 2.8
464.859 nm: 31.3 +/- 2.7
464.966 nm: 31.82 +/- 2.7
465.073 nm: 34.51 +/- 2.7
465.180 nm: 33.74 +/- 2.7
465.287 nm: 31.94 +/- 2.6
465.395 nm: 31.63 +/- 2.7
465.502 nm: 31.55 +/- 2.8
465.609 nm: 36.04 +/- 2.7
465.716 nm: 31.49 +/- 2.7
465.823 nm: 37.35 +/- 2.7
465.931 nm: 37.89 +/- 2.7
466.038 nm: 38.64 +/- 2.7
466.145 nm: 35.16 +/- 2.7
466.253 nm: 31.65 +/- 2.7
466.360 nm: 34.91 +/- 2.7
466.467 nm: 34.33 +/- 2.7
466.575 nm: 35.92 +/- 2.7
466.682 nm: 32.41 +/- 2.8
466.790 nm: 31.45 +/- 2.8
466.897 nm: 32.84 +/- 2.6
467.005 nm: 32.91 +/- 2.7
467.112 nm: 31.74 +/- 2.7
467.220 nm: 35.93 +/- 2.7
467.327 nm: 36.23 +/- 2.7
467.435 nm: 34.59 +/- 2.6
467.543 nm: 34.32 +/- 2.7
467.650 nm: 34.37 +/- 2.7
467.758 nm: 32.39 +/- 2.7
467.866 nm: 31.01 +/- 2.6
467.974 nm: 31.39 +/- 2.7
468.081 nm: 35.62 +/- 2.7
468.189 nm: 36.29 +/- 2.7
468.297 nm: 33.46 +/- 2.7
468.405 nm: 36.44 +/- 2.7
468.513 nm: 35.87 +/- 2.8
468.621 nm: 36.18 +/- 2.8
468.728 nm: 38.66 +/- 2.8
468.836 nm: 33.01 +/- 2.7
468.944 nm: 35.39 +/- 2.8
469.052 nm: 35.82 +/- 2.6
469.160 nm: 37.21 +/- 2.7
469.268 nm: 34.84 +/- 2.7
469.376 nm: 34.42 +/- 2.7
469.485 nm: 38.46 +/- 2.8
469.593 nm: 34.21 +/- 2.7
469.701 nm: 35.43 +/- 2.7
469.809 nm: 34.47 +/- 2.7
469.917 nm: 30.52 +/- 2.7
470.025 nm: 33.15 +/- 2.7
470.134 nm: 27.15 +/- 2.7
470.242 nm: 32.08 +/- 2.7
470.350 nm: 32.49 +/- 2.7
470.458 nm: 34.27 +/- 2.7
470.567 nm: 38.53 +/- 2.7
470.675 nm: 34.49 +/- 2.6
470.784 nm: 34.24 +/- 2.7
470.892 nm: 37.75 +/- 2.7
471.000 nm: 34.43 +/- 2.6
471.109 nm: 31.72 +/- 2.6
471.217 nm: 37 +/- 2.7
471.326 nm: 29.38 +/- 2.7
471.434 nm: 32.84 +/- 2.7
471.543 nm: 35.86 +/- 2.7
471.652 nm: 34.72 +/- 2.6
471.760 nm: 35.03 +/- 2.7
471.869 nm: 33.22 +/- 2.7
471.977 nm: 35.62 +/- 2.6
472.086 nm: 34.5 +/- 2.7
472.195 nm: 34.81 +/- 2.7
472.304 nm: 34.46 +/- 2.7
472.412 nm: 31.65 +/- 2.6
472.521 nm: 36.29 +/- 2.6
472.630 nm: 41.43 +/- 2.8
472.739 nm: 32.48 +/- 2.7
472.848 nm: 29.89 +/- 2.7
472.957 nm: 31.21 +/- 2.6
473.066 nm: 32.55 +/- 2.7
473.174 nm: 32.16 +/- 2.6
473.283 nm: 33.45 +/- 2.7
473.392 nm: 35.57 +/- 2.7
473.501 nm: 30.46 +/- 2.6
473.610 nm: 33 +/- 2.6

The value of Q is 0.10 nm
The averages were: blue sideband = 36.5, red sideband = 34.6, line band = 33.1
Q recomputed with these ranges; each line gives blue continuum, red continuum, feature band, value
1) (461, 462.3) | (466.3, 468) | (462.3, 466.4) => 0.11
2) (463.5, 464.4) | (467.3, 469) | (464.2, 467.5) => 0.08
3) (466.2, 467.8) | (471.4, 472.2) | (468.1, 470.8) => -0.04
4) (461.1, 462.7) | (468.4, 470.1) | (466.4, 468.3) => 0.10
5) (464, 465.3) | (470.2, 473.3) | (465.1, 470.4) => -0.13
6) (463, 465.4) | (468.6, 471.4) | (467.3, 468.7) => -0.01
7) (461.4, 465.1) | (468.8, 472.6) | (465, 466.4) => 0.03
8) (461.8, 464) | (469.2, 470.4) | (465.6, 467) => 0.01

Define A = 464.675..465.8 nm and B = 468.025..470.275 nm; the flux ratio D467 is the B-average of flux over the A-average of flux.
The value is 1.1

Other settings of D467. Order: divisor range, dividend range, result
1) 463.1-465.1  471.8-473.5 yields 1.01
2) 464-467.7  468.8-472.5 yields 1.02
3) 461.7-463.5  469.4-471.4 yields 0.93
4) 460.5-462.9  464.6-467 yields 0.91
